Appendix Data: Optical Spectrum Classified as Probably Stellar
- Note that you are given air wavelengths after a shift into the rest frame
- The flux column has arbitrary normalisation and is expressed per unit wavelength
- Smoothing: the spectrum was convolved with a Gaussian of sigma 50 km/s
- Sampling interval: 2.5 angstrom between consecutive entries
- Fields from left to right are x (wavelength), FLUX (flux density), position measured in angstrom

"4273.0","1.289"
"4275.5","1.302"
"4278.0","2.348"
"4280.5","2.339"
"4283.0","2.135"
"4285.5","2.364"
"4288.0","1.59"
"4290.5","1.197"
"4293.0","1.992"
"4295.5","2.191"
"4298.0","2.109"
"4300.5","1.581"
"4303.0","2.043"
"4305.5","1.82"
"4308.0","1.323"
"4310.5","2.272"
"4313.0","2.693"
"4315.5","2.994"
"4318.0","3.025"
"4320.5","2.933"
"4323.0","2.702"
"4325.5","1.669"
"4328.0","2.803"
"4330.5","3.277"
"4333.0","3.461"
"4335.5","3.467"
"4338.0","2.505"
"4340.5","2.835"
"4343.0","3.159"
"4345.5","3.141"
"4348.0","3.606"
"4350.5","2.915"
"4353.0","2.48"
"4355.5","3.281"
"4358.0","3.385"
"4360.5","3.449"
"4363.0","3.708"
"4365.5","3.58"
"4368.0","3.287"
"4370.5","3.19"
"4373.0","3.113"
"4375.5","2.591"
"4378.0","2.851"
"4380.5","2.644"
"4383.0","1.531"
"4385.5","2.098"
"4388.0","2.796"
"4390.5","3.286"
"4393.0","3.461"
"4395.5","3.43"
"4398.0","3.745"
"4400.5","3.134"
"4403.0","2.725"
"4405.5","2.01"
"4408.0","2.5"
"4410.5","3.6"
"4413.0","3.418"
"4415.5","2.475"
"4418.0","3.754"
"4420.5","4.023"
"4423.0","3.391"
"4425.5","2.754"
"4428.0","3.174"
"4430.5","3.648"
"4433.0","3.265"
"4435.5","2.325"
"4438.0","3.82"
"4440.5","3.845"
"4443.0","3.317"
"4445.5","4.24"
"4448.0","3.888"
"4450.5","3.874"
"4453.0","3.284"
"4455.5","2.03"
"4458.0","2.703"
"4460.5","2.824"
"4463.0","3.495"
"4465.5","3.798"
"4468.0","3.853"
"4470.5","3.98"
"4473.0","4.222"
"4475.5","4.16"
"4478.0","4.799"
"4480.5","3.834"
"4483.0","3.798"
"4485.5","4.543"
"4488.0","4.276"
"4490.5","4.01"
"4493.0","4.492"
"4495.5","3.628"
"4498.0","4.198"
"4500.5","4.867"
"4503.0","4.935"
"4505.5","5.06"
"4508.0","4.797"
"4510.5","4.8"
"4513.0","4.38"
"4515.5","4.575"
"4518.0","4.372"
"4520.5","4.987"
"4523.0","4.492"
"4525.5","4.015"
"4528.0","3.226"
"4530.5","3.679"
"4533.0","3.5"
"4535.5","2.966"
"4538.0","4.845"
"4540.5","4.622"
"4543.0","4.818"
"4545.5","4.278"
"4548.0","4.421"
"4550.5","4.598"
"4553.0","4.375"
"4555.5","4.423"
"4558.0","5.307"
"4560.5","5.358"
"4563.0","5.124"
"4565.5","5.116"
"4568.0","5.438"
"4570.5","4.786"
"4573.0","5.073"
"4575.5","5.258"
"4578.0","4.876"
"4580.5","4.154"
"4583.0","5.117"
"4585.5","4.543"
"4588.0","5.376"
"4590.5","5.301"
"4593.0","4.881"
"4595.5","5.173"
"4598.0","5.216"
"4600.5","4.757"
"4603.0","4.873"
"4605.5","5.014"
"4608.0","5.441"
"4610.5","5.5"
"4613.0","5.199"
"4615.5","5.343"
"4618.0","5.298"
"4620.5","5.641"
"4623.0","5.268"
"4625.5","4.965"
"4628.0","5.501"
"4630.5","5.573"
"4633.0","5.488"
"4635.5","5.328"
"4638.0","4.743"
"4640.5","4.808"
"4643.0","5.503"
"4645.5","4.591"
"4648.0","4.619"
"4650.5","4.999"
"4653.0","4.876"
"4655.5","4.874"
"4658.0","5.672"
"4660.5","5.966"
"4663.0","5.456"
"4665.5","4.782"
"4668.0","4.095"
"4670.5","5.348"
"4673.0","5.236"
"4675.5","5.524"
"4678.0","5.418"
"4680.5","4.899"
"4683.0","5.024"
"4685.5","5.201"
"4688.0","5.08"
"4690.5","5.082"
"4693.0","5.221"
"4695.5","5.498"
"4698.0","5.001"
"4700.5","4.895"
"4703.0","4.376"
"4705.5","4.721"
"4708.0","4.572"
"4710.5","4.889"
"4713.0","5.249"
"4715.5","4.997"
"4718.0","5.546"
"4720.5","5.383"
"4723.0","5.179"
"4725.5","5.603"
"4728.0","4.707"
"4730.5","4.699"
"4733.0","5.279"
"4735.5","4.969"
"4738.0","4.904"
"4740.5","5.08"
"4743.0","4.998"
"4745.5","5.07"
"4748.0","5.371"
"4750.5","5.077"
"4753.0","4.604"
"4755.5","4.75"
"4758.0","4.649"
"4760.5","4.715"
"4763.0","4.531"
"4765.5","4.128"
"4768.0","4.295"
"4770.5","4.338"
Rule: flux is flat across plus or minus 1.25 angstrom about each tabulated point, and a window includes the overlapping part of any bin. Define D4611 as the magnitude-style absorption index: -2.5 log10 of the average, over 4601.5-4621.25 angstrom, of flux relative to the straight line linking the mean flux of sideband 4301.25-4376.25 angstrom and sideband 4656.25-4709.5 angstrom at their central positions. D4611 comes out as -0.14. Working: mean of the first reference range 2.88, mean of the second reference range 5.1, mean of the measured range 5.27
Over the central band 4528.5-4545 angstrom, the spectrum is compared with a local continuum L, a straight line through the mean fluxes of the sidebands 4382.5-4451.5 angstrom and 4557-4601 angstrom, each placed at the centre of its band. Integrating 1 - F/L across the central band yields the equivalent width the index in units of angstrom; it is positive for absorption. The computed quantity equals 1.9 angstrom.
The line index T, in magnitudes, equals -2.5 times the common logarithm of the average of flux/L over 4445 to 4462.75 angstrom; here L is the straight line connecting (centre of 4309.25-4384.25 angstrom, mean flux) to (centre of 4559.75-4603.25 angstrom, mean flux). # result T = 0.20 mag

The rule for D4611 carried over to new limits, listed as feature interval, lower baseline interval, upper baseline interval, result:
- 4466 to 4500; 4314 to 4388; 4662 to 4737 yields -0.11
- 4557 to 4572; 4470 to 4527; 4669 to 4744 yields -0.13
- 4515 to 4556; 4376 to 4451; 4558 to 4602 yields 0.07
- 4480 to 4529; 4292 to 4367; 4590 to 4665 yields -0.05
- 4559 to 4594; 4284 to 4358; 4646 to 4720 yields -0.16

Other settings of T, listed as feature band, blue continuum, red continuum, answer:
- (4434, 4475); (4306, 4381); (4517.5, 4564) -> 0.082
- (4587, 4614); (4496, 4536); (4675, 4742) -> -0.113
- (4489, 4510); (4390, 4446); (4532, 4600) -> -0.102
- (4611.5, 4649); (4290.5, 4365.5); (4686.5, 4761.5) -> -0.166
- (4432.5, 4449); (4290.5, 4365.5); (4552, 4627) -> 0.059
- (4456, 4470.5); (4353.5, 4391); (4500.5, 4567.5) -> 0.159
